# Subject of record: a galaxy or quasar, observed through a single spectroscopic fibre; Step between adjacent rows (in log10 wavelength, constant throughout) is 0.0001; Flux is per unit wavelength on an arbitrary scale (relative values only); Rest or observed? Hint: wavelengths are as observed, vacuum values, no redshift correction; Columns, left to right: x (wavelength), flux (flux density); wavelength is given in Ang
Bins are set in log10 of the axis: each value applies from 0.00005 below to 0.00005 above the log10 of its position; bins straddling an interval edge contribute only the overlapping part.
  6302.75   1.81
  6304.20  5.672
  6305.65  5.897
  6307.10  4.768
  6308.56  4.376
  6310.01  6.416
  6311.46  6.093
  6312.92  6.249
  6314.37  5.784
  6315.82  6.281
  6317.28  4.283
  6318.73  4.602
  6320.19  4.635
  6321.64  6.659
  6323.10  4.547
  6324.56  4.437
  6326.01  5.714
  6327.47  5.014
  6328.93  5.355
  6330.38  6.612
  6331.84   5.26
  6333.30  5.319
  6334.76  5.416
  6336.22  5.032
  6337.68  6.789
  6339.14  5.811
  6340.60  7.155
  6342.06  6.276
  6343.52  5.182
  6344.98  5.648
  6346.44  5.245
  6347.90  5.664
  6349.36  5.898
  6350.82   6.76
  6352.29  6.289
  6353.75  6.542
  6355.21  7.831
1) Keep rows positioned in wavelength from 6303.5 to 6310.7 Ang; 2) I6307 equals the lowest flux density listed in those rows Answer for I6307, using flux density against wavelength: 4.376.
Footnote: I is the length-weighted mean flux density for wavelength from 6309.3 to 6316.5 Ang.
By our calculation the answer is 6.17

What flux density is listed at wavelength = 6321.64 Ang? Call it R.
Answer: 6.659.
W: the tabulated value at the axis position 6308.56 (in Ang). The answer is 4.376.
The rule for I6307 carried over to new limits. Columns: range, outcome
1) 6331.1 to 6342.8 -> 5.032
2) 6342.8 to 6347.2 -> 5.182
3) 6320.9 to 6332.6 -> 4.437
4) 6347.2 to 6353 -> 5.664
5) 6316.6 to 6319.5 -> 4.283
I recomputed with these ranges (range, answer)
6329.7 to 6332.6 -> 5.91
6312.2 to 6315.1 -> 6.03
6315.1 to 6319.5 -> 5.04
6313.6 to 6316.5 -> 6.05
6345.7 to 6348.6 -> 5.46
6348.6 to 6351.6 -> 6.31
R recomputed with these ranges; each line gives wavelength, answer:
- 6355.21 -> 7.831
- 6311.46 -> 6.093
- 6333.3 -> 5.319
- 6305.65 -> 5.897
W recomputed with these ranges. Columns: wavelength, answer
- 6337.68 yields 6.789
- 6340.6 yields 7.155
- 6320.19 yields 4.635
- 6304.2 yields 5.672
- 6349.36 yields 5.898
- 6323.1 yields 4.547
